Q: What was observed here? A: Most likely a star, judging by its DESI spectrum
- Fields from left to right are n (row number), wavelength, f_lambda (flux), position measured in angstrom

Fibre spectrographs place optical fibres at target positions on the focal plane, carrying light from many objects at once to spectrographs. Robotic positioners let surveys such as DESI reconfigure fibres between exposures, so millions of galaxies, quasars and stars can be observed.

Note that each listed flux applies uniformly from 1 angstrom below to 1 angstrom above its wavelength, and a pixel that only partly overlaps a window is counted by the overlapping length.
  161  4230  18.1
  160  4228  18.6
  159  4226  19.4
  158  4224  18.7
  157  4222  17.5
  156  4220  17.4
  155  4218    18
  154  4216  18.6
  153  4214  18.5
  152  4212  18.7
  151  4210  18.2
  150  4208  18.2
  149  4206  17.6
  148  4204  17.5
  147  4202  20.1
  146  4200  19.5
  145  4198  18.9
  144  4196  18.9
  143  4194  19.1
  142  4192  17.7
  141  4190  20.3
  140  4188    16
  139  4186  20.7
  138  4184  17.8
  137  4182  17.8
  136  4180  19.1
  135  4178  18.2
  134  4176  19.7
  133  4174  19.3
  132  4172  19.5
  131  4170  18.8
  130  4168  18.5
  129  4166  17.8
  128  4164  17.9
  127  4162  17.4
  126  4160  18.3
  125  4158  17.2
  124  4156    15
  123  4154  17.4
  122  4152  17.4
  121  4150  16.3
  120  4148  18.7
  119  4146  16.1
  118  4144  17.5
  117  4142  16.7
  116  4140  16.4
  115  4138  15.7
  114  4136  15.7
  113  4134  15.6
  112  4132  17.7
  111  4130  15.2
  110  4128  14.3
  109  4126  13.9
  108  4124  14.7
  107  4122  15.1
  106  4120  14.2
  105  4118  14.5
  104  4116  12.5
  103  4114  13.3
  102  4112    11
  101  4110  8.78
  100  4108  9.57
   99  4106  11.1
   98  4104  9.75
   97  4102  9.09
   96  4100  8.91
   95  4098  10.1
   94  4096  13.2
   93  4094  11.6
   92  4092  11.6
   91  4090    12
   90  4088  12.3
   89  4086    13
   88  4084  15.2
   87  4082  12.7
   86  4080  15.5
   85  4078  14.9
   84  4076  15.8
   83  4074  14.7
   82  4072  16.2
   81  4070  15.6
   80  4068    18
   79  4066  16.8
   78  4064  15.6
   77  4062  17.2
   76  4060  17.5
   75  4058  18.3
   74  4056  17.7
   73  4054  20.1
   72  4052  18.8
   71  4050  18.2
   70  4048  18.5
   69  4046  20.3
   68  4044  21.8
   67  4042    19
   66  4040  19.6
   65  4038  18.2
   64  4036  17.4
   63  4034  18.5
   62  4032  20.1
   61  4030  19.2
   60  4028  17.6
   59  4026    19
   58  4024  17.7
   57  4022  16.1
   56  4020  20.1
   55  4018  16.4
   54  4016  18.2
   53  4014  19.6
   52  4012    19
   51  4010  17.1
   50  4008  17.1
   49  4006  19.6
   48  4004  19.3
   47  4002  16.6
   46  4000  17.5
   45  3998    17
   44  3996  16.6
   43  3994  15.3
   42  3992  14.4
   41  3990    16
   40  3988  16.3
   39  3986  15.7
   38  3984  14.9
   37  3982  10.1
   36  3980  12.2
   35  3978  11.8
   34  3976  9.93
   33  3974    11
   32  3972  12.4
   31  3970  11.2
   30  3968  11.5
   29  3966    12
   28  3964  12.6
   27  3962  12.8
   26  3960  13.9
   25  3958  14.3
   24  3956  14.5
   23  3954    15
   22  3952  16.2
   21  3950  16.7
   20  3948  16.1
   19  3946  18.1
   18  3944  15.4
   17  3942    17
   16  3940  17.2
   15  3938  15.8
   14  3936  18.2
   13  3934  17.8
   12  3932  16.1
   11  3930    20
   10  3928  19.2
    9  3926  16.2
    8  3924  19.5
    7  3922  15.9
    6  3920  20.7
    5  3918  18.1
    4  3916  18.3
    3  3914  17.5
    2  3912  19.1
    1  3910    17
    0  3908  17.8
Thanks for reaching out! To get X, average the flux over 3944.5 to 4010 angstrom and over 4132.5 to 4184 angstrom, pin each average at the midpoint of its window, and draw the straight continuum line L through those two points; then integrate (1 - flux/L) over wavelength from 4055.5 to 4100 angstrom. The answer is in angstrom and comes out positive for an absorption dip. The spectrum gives 4.4 angstrom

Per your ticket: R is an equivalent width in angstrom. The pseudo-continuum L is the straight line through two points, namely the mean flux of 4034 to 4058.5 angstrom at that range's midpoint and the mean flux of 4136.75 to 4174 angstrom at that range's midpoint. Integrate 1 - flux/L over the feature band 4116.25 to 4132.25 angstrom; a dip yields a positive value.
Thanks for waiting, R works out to 2.8 angstrom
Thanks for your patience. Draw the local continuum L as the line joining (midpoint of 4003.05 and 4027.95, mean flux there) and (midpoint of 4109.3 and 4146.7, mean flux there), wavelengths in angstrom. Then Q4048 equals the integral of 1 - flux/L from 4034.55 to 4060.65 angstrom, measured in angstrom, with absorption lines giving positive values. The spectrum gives -2.5 angstrom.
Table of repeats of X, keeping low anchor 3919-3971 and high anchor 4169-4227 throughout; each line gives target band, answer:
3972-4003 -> 4.0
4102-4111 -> 4.0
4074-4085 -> 1.6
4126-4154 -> 2.6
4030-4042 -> -1.4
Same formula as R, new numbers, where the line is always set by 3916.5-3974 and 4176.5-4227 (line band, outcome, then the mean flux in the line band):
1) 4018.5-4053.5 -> -4.3 angstrom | 18.8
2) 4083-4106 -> 7.8 angstrom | 11.5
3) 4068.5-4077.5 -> 0.8 angstrom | 15.7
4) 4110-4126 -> 3.9 angstrom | 13.3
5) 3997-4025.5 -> -2.5 angstrom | 18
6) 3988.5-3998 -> 0.3 angstrom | 15.8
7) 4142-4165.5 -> 1.1 angstrom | 17.2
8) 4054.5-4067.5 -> -0.2 angstrom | 17.3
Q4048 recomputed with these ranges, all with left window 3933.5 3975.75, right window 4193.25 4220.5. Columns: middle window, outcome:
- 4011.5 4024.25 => -2.08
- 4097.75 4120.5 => 8.02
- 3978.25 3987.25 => 1.12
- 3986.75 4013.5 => -3.07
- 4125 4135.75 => 1.23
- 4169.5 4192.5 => -0.81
